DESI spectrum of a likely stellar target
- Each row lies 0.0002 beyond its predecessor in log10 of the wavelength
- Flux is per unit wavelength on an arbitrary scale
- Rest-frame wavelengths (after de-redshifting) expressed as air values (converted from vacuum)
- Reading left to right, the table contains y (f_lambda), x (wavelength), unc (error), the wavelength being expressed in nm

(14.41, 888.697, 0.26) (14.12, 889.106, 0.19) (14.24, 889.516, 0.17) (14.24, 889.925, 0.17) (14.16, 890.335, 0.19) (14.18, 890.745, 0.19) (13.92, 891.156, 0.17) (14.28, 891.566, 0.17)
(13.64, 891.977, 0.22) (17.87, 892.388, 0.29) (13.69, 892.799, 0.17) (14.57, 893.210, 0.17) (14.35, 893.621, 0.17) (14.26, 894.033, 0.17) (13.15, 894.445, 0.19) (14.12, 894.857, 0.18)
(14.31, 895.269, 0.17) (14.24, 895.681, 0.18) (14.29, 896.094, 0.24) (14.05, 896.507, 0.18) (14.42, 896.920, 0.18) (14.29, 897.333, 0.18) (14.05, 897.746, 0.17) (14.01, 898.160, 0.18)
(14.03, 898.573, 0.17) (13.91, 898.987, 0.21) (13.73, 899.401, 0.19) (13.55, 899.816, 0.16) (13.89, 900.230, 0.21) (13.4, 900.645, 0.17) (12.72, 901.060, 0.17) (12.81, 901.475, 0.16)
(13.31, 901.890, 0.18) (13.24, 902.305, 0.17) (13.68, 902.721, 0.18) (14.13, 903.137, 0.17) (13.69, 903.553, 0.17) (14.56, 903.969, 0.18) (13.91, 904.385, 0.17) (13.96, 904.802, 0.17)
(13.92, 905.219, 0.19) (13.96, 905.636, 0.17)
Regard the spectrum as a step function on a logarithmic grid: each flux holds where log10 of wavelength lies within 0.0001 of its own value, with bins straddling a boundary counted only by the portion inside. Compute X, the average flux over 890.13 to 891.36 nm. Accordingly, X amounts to 14.1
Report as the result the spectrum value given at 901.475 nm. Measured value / 12.81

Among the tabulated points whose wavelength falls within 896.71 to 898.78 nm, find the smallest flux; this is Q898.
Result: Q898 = 14.01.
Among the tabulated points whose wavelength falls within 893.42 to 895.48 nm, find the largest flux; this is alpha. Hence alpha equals 14.35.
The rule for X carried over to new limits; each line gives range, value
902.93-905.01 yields 14.1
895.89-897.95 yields 14.2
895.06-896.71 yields 14.2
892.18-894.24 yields 14.9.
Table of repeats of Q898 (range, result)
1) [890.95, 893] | 13.64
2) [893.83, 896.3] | 13.15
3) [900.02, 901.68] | 12.72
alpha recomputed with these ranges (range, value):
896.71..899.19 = 14.42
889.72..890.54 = 14.24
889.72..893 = 17.87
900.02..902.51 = 13.89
